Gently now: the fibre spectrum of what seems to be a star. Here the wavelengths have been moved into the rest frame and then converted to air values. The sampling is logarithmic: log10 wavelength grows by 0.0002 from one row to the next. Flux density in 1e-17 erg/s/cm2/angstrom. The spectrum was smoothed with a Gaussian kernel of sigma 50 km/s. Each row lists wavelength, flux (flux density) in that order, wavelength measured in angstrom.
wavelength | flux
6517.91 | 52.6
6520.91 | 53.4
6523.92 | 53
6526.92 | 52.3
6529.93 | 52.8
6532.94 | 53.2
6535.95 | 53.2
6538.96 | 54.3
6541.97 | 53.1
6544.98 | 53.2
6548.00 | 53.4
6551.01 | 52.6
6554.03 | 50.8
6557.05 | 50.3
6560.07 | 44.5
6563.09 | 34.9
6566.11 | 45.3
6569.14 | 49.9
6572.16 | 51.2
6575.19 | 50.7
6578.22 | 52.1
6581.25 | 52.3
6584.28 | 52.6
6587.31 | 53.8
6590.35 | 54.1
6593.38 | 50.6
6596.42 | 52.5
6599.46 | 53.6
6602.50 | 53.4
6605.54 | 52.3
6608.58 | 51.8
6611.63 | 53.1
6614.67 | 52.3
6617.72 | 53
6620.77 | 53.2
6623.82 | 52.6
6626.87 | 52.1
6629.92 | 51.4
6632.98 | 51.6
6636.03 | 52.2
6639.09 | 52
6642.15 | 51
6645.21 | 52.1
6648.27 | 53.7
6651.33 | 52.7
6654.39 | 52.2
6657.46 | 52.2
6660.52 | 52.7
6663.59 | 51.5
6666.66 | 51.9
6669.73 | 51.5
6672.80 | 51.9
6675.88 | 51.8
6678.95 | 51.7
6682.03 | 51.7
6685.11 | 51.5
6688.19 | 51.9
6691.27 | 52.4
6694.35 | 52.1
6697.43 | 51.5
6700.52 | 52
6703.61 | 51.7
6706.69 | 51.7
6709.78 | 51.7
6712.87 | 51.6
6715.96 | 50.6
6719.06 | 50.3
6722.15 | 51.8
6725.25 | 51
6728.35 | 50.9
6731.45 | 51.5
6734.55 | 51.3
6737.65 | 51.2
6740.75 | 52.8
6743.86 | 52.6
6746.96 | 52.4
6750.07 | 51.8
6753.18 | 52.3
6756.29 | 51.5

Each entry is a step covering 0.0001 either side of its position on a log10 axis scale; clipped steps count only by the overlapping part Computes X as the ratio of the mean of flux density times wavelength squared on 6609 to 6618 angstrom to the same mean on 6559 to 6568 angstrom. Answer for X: 1.3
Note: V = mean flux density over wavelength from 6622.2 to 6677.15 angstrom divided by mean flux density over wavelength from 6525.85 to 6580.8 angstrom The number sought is 1.03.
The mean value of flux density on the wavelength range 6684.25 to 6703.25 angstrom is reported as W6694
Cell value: 51.9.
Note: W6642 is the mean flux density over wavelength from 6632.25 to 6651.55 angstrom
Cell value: 52.2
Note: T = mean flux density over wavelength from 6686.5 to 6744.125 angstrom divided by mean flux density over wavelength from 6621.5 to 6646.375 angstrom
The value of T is 0.99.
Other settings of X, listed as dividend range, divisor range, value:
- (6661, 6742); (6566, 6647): 1.02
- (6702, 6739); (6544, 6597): 1.07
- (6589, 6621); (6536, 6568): 1.08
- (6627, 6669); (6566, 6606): 1.02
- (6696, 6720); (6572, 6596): 1.02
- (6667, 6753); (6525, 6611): 1.05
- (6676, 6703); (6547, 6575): 1.12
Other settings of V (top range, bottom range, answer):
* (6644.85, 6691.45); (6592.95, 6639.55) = 0.99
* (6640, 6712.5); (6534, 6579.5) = 1.04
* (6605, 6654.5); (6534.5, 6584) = 1.04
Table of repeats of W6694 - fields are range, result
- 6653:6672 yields 52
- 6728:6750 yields 51.9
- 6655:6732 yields 51.6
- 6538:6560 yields 52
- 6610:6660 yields 52.3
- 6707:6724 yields 51.2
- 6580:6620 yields 52.7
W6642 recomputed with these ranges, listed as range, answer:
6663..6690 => 51.7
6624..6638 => 51.9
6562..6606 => 50.7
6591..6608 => 52.5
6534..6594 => 50.7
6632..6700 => 52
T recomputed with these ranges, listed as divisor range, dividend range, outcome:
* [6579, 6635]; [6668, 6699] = 0.99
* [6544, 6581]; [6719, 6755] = 1.05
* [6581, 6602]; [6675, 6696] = 0.98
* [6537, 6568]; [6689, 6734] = 1.04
